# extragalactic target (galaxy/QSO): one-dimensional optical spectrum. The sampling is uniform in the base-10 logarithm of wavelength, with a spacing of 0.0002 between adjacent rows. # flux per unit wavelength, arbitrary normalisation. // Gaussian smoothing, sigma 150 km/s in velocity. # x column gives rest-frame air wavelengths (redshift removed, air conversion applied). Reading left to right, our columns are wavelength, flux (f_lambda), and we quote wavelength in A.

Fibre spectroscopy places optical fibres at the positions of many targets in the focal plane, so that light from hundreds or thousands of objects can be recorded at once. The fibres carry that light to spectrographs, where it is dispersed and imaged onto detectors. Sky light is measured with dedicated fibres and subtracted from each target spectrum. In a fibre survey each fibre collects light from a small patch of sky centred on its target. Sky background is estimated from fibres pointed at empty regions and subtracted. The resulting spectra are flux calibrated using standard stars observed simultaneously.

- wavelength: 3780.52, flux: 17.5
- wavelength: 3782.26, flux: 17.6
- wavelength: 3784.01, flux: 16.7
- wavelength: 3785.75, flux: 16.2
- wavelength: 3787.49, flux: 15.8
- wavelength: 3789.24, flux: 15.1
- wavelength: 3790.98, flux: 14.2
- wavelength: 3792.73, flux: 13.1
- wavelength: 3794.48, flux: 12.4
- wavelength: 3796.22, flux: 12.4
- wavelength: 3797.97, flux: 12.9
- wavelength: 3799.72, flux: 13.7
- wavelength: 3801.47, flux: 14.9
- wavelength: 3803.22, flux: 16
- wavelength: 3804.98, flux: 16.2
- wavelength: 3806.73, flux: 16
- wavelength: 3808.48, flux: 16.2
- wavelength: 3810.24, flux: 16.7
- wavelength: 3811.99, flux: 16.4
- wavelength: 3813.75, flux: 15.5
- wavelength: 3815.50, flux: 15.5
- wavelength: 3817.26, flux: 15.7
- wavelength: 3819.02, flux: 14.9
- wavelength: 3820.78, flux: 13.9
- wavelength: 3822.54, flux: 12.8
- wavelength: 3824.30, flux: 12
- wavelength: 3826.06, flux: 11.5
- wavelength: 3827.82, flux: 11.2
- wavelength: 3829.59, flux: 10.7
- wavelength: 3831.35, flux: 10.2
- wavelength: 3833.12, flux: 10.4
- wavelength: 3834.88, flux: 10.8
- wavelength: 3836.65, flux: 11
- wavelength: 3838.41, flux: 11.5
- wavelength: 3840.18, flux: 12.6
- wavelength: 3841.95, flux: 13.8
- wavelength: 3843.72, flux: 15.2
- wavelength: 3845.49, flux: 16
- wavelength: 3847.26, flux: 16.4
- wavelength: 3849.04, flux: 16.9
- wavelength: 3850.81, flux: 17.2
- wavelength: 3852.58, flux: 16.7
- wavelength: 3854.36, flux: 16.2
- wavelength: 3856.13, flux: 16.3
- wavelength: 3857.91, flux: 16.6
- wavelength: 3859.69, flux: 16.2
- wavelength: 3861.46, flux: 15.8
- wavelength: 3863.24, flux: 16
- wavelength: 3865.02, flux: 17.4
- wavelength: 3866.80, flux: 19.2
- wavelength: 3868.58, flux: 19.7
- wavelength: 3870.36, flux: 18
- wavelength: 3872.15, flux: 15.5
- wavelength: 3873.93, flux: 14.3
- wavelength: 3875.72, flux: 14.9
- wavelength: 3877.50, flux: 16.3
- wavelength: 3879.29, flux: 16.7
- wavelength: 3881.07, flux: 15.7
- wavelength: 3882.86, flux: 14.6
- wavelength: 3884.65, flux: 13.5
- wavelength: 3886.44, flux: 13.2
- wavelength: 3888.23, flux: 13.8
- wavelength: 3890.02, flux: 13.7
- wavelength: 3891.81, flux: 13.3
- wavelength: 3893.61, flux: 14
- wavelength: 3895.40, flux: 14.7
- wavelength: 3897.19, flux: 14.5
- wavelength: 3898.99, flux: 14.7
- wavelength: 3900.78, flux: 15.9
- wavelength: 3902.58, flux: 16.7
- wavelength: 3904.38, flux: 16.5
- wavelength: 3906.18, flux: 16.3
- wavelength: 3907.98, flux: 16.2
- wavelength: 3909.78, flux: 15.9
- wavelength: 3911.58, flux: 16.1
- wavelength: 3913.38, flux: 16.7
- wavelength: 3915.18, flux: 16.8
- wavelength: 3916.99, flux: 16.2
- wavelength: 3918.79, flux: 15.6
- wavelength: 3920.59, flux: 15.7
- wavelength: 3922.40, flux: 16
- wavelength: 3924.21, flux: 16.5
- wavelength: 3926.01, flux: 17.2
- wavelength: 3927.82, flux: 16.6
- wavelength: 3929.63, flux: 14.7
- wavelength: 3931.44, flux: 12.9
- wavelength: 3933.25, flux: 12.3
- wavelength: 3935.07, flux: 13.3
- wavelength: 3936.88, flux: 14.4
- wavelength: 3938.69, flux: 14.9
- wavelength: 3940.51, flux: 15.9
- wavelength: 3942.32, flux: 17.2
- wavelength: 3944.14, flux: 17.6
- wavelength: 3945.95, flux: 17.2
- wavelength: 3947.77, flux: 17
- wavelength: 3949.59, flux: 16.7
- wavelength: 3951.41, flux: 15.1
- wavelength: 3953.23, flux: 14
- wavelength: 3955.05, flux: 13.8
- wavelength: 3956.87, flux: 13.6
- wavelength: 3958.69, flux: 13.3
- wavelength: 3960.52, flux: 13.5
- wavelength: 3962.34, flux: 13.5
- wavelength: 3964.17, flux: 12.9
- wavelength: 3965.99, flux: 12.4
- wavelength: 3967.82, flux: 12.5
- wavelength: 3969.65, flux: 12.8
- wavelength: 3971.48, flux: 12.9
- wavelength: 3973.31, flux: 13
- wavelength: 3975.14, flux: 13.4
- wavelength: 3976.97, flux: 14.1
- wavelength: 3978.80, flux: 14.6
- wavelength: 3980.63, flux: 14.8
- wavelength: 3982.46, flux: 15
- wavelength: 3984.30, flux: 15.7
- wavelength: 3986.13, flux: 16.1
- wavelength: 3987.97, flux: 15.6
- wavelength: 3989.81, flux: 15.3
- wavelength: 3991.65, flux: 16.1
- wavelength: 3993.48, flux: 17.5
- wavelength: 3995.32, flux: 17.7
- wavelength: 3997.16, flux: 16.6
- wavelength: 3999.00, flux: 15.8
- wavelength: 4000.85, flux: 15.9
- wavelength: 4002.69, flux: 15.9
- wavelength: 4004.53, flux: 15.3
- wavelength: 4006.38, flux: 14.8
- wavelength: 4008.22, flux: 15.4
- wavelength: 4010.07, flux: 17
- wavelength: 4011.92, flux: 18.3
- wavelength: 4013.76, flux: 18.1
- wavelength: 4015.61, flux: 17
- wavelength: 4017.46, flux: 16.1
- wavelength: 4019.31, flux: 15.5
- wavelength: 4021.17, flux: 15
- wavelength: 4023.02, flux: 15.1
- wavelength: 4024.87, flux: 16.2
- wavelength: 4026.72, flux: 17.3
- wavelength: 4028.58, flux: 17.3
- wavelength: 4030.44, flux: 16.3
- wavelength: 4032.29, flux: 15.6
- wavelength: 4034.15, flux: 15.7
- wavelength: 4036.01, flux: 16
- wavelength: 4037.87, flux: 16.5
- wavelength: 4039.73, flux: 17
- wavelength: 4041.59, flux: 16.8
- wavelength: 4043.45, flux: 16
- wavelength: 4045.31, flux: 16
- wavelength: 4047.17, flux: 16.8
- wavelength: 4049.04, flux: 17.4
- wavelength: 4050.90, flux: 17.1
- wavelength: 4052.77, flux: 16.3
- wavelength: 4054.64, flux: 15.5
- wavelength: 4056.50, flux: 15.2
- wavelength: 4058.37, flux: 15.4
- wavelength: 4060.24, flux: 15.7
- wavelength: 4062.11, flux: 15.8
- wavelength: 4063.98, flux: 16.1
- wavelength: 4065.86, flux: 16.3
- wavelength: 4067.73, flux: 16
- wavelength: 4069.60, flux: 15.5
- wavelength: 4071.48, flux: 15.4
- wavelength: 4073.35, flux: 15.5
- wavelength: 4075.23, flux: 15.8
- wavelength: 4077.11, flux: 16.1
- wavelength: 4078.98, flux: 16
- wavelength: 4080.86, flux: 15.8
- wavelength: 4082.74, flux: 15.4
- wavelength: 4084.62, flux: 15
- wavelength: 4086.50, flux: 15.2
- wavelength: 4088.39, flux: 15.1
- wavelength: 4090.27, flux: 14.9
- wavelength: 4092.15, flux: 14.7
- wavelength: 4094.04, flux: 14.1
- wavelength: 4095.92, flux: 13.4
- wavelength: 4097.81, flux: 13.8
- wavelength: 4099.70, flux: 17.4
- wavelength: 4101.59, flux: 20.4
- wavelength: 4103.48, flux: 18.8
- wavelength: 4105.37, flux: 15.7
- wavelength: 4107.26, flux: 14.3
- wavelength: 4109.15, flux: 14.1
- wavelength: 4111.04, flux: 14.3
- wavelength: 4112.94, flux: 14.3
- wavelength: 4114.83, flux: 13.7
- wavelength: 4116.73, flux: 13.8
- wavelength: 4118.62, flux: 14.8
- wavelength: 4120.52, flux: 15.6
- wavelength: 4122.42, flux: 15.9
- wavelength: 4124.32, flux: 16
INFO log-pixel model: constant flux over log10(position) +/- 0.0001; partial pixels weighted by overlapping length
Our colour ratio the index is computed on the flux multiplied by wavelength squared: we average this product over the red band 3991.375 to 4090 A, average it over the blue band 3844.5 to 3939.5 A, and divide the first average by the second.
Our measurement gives 1.1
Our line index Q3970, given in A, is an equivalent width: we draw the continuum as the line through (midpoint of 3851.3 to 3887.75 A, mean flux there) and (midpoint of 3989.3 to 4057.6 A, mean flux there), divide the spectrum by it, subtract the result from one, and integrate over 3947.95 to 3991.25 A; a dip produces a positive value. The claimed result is 5.5 A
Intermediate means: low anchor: 16.1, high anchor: 16.3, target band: 14.2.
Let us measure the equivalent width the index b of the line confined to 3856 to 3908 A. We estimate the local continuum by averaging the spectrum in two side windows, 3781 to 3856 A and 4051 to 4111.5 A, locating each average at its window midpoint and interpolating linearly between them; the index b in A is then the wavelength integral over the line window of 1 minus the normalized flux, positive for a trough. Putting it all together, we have -3.6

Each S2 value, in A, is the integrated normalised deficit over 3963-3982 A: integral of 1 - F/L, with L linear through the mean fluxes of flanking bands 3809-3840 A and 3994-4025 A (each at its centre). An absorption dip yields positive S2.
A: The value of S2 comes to 2.7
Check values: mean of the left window 13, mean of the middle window 13.4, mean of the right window 16.2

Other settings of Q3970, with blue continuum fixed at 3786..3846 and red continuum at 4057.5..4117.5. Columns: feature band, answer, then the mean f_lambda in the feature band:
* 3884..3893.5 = 0.4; 13.5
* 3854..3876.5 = -4.1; 16.6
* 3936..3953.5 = -1.8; 16.1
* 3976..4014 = -2.8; 15.9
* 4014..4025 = -0.7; 15.9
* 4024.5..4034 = -0.9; 16.5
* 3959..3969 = 1.2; 13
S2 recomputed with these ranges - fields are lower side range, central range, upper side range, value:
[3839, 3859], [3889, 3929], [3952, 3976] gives -3.6 A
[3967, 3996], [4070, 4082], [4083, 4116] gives -0.5 A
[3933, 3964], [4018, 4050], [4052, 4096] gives -2.1 A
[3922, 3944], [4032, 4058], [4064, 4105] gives -1.1 A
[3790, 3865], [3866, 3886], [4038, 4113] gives -2.1 A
